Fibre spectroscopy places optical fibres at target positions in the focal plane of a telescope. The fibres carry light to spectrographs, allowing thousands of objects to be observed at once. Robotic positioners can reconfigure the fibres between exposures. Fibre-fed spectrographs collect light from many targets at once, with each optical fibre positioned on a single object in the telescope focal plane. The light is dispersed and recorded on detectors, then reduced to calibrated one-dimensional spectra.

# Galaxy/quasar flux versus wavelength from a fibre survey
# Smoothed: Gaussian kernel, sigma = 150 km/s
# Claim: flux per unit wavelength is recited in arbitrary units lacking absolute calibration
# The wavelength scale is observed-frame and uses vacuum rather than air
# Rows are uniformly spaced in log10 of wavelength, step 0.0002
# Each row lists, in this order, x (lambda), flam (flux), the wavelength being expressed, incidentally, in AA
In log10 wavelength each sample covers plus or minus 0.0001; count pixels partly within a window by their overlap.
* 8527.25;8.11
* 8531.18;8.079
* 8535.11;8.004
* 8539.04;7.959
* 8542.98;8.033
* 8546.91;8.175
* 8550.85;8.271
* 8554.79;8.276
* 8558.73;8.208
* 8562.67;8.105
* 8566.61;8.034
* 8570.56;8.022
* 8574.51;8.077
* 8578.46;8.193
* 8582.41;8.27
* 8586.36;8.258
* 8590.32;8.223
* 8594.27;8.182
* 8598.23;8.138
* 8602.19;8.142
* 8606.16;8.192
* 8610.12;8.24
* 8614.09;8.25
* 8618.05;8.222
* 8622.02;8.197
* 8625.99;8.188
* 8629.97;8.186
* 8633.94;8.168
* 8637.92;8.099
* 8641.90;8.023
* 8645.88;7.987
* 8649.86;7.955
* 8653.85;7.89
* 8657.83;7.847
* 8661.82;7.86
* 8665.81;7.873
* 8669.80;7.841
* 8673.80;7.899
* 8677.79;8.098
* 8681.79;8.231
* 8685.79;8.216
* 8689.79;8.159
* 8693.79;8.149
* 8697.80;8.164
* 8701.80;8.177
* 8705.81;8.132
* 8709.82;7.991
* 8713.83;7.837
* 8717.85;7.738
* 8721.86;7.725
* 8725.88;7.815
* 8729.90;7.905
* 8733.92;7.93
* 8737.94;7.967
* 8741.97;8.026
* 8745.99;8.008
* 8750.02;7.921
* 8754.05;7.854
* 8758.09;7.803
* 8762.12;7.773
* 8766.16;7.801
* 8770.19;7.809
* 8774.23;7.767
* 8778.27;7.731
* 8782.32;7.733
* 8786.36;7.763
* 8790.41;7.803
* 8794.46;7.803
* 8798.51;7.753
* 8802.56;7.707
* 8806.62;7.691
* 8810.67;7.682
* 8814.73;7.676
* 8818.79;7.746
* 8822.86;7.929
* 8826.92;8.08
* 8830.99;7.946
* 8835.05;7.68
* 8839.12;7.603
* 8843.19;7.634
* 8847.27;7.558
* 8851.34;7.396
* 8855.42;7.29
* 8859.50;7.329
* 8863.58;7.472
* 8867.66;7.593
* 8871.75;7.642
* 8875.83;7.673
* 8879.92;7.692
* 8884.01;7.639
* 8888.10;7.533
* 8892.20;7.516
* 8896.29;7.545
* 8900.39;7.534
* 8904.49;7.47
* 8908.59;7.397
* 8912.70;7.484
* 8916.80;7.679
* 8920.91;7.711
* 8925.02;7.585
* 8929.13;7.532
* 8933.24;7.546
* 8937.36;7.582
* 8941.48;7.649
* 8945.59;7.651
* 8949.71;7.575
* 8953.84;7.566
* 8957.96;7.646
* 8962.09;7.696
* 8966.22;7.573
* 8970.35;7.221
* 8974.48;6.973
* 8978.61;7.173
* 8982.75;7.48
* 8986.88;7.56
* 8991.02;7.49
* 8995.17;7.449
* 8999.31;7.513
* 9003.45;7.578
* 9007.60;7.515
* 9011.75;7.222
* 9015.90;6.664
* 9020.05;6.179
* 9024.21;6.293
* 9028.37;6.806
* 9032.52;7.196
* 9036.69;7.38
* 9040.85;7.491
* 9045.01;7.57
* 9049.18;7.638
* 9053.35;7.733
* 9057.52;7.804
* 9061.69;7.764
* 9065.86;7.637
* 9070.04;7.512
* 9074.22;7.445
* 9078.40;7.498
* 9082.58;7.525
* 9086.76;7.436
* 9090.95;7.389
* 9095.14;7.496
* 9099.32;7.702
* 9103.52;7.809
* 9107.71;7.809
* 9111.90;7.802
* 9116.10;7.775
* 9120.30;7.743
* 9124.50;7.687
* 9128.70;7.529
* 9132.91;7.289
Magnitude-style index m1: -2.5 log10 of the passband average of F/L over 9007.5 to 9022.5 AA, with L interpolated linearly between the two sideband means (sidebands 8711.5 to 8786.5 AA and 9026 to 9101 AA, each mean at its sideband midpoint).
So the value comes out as 0.11 mag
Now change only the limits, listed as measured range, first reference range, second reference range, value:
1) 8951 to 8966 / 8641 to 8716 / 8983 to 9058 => -0.03 mag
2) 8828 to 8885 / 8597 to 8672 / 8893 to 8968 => 0.02 mag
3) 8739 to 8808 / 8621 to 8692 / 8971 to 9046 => -0.01 mag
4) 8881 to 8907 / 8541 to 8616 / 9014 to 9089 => 0.01 mag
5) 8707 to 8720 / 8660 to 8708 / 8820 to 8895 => 0.02 mag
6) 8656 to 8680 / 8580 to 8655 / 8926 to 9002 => 0.02 mag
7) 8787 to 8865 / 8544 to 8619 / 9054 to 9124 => 0.03 mag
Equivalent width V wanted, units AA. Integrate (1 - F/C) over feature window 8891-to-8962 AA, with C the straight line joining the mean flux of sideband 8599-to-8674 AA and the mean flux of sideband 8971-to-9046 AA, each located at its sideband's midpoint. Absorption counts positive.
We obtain -1.8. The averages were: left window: 8.06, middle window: 7.57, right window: 7.19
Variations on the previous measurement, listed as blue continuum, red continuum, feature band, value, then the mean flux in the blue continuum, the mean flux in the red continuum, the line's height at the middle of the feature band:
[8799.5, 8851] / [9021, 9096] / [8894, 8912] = 0.3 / 7.73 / 7.4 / 7.62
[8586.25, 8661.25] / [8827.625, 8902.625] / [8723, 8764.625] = -0.2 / 8.12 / 7.58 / 7.85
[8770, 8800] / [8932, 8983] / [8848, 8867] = 0.6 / 7.77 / 7.49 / 7.65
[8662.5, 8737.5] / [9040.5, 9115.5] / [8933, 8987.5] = 1.7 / 7.99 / 7.62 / 7.74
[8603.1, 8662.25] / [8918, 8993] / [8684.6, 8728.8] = -0.2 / 8.09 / 7.51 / 7.96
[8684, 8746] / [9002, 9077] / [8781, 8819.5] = 0.4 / 8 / 7.3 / 7.81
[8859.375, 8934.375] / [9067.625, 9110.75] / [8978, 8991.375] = 0.2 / 7.56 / 7.57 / 7.57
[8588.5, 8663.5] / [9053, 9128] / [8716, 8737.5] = 0.5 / 8.11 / 7.64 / 8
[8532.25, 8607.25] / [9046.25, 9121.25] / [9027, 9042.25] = 0.9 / 8.14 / 7.64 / 7.69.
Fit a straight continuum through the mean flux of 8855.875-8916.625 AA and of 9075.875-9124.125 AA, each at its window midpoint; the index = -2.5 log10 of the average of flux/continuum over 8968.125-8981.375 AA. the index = 0.06 mag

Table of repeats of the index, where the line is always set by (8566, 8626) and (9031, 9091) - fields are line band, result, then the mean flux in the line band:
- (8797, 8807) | 0.02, 7.72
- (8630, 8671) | 0.02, 7.97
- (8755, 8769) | 0.02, 7.8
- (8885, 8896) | 0.03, 7.54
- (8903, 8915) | 0.04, 7.45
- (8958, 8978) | 0.04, 7.38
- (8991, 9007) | 0.02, 7.51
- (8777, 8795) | 0.02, 7.76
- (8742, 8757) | 0.01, 7.93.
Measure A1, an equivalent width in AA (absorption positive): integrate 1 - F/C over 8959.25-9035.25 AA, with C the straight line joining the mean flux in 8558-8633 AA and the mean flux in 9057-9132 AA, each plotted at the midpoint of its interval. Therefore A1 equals 5.2 AA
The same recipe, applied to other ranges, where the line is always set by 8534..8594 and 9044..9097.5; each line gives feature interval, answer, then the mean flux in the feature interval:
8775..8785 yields 0.21 AA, 7.74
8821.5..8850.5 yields 0.30 AA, 7.76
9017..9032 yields 2.17 AA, 6.52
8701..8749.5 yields 0.19 AA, 7.93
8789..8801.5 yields 0.17 AA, 7.78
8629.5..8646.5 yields -0.07 AA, 8.09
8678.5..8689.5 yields -0.26 AA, 8.2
